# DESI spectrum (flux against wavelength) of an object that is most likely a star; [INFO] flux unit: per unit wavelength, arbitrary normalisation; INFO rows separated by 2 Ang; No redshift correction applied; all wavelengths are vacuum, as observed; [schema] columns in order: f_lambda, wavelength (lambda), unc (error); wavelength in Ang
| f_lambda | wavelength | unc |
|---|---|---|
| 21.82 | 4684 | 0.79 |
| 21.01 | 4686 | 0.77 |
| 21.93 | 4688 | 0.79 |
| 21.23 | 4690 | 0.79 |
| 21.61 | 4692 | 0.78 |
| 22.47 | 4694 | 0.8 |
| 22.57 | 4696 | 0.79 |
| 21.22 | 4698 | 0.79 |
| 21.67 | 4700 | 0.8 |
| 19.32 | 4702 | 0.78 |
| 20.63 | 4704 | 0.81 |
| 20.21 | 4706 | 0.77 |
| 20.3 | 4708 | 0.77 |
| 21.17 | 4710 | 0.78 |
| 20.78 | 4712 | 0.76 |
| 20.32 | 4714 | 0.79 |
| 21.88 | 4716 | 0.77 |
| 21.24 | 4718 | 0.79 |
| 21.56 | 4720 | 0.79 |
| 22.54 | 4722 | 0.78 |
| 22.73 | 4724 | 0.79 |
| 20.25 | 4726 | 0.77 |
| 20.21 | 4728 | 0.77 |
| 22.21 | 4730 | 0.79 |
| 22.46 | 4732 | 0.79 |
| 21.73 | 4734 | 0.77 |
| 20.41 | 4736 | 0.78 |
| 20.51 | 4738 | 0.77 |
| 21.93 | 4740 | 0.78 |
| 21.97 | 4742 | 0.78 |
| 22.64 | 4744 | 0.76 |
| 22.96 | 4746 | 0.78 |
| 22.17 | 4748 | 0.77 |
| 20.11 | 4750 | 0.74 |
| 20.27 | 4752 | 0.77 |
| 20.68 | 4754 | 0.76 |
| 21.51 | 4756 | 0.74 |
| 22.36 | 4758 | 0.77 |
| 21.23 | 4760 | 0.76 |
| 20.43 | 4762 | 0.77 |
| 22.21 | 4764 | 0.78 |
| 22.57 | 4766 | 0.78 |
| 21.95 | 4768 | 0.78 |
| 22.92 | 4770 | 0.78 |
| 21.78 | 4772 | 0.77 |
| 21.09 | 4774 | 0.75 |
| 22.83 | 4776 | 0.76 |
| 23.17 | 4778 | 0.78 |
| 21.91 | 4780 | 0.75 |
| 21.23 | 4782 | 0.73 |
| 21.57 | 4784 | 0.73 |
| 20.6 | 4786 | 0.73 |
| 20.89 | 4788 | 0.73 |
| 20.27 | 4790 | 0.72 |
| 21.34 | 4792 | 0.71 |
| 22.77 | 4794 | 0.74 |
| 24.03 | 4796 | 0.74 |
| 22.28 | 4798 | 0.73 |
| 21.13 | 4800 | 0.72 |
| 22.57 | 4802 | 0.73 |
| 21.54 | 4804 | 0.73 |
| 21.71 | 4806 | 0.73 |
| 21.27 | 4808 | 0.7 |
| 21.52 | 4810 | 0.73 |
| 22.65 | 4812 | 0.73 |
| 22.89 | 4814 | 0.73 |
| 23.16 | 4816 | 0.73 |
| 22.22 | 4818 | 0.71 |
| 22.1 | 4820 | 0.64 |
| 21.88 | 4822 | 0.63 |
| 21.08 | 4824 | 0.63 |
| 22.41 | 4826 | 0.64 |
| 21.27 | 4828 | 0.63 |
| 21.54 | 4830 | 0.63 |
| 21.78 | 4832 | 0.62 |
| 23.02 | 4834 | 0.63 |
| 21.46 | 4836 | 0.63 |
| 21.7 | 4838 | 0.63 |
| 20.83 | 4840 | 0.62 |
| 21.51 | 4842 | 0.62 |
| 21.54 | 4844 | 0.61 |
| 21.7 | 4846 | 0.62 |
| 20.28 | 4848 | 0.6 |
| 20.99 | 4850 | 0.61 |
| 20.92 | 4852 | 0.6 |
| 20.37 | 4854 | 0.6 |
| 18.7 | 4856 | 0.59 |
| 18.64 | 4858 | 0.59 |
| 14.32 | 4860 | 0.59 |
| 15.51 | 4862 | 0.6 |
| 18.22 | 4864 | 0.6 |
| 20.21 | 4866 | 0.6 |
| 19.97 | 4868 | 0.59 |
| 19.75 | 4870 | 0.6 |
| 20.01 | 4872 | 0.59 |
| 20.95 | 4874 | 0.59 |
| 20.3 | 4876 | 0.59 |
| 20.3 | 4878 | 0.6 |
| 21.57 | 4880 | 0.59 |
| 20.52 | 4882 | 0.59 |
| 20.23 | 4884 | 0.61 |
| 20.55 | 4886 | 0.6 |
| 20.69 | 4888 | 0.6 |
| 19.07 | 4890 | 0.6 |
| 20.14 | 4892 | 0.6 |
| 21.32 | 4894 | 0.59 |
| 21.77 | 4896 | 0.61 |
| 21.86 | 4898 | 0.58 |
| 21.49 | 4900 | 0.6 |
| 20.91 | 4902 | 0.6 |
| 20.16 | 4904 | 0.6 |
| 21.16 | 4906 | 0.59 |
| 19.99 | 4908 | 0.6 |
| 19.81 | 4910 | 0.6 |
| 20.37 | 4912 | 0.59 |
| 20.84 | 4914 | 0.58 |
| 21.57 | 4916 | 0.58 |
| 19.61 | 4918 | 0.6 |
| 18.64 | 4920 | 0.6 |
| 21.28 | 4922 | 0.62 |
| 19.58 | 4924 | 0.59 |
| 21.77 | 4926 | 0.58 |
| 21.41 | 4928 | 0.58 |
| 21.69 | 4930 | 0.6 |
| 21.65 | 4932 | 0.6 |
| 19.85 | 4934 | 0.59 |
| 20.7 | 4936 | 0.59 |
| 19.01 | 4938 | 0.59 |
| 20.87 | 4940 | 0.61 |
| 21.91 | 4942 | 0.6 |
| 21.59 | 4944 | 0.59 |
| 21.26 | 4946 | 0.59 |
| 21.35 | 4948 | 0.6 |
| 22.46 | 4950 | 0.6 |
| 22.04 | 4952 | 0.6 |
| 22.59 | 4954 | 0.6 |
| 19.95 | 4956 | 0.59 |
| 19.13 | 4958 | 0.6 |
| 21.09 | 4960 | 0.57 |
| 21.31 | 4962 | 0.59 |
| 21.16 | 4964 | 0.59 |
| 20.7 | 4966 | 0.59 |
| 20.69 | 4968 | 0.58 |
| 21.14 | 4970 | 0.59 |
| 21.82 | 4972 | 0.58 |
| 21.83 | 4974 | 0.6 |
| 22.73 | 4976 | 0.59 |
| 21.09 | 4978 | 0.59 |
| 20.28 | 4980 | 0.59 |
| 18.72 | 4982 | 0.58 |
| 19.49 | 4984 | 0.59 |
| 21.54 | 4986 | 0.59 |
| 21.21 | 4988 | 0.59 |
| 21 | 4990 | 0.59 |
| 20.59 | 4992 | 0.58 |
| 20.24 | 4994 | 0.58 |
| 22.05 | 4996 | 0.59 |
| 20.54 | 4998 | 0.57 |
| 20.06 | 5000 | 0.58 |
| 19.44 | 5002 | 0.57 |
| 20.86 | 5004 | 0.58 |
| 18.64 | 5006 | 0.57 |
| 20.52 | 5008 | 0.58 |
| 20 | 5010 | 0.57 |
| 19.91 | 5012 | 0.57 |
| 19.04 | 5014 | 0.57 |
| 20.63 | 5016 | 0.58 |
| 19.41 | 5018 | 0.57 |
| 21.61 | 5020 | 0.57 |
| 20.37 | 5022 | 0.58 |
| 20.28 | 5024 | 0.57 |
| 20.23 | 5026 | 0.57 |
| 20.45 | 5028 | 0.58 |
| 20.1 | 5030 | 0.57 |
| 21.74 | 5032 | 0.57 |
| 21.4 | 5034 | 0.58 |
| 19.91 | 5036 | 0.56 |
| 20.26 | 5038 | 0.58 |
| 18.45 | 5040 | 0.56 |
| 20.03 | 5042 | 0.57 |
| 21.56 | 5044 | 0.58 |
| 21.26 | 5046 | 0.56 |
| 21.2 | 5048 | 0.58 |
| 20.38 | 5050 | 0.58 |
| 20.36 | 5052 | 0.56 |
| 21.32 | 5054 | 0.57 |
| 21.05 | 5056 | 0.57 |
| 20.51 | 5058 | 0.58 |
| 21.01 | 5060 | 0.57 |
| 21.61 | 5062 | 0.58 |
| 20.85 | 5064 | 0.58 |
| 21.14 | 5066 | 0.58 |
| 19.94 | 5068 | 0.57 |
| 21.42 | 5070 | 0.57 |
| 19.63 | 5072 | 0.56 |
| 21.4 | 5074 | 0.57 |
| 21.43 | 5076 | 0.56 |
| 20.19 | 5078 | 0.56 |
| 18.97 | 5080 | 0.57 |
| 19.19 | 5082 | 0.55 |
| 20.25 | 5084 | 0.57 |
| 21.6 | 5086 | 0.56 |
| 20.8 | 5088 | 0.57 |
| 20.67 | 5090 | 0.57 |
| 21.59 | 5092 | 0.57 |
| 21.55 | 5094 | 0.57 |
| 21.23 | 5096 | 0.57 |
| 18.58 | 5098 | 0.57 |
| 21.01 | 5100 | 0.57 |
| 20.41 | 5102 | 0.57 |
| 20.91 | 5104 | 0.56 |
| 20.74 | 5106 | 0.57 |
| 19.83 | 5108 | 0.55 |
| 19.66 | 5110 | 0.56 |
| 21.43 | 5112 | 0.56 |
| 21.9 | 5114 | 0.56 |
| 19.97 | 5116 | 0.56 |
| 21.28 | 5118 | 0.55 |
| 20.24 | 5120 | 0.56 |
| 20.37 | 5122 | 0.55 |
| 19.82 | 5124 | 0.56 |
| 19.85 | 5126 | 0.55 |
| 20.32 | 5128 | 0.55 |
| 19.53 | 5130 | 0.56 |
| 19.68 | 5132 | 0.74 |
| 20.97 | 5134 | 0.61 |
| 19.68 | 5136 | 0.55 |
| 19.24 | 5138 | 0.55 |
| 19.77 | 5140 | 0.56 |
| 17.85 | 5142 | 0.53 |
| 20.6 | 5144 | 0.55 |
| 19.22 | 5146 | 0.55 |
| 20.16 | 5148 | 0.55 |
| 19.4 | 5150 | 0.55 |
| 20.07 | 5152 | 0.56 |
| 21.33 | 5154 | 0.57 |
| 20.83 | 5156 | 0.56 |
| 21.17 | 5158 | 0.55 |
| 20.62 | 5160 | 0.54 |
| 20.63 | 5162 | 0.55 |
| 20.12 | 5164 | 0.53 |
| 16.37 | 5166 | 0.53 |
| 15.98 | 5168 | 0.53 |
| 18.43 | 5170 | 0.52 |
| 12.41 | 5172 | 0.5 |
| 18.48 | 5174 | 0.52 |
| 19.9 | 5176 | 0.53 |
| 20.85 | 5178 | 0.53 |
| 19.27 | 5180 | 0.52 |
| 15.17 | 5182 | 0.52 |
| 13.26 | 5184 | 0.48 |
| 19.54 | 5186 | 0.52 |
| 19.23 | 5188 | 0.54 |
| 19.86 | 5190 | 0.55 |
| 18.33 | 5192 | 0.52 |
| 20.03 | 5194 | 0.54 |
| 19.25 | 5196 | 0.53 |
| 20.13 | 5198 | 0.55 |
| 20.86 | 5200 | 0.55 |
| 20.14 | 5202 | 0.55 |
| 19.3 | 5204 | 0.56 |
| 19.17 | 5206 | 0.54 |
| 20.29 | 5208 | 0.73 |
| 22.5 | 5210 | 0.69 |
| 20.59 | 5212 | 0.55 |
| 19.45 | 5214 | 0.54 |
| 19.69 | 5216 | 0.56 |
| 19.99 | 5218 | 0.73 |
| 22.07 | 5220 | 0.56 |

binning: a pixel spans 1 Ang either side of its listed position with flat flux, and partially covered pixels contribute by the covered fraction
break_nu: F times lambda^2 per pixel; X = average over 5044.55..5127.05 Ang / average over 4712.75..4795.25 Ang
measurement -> 1.1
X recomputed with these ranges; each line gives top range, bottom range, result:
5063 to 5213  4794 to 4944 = 1.06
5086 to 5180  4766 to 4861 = 1.05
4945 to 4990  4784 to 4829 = 1.03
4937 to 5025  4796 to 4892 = 1.05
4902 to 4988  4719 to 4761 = 1.05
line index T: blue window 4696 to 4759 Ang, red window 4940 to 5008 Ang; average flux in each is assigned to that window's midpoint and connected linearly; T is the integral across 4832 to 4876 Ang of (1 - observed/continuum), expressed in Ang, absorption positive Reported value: 2.2 Ang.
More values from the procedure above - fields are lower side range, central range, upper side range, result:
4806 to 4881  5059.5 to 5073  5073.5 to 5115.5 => -0.1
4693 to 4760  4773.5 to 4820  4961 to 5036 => -1.7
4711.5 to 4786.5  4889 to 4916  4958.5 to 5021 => 0.3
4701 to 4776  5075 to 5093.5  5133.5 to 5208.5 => -0.9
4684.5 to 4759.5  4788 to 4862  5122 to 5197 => -1.5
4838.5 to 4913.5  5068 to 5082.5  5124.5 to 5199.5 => -0.6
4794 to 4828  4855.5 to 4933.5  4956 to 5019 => 4.4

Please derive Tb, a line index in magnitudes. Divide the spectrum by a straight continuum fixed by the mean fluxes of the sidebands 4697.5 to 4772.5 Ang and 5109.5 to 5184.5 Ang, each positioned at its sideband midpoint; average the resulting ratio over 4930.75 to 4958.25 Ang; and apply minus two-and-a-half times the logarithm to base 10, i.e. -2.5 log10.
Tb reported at -0.037 mag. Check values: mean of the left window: 21.4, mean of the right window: 19.4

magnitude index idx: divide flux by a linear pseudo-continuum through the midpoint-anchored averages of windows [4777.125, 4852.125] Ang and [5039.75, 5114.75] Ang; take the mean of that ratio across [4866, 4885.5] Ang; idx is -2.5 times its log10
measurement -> 0.06 mag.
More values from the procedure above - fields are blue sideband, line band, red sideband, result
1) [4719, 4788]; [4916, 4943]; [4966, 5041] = 0.01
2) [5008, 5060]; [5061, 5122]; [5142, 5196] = -0.05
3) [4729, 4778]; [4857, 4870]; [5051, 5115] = 0.19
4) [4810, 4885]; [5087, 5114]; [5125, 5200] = -0.07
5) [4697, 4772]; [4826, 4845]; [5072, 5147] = -0.03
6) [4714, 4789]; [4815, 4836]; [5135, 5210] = -0.04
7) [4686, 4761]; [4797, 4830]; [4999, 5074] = -0.04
